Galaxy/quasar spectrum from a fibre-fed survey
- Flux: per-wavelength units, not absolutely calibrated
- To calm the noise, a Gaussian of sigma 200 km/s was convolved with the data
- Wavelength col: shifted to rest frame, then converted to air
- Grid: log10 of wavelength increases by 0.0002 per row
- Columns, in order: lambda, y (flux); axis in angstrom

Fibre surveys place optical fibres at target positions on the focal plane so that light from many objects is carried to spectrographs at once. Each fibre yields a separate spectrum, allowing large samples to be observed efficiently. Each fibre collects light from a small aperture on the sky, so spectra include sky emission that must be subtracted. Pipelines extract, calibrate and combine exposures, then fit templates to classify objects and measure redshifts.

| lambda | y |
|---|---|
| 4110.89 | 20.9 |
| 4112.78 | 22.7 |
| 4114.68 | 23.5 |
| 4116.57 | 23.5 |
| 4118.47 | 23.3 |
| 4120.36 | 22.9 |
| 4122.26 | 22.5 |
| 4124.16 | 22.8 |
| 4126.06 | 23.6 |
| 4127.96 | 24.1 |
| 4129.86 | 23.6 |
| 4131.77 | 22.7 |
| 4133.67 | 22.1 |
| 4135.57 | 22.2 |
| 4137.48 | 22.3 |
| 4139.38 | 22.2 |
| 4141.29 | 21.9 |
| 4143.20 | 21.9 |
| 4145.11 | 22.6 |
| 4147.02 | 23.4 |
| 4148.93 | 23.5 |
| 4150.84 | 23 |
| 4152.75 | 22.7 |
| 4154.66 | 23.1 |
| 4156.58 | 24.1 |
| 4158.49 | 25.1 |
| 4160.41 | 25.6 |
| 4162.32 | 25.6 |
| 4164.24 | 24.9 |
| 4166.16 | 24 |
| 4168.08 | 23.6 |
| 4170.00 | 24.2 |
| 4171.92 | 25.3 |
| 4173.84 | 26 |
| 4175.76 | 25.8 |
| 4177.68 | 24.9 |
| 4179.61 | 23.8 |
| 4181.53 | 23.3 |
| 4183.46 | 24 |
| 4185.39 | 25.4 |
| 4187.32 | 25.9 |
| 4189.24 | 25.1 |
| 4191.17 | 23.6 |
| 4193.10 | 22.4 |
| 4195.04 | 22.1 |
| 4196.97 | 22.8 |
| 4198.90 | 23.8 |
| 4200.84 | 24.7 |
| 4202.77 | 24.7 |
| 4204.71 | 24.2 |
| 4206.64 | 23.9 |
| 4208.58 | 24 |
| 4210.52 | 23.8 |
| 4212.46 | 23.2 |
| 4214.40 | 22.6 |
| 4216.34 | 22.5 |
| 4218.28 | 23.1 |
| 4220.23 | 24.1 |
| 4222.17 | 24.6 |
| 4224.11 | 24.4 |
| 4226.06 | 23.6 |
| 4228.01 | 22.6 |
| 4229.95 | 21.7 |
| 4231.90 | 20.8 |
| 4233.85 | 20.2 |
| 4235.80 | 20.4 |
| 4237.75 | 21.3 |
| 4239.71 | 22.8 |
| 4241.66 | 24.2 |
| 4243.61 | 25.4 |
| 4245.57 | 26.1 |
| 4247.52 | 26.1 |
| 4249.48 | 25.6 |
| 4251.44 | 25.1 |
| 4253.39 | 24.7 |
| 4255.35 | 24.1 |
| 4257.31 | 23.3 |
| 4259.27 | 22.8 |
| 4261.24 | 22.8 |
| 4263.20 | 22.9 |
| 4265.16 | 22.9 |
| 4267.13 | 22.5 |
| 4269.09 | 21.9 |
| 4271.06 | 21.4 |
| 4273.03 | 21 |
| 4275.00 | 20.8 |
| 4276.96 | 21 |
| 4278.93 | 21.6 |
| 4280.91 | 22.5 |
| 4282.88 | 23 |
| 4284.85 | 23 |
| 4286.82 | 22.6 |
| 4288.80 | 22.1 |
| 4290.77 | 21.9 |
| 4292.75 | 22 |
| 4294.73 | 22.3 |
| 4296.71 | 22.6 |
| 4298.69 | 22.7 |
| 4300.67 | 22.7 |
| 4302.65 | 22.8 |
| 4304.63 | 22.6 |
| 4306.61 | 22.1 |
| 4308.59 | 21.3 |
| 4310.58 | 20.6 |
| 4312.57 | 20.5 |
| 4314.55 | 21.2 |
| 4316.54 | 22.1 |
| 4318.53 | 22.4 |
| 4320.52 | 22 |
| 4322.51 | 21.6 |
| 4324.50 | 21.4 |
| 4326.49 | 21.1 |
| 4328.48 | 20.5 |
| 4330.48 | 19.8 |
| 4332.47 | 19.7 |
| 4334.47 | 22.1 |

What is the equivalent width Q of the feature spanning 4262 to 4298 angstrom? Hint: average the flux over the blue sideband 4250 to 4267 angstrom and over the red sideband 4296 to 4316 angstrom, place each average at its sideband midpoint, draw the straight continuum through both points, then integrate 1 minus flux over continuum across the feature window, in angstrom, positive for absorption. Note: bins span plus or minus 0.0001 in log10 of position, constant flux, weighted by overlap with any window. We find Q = 1.1 angstrom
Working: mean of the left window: 23.6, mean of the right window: 21.9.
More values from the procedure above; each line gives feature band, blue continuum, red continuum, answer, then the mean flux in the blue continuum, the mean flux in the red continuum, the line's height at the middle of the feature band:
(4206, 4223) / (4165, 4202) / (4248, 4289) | 0.1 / 24.3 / 22.8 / 23.7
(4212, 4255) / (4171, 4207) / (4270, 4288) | -0.6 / 24.3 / 21.9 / 23.1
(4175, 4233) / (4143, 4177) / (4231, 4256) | 0.5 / 24.2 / 23.6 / 23.9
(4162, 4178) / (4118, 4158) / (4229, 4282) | -1.4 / 22.9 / 22.8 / 22.9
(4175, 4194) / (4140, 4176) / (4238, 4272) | -0.4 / 24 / 23.7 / 23.9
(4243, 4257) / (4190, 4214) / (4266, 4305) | -1.5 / 23.6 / 22.1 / 22.8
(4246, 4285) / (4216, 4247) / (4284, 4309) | -0.5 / 23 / 22.4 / 22.7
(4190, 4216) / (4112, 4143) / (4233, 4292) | -0.7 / 22.8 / 22.9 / 22.9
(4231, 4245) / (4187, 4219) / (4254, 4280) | 0.4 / 23.6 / 22.3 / 22.9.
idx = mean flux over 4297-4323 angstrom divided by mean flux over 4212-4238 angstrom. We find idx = 0.97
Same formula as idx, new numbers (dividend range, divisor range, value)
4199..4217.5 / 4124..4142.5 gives 1.04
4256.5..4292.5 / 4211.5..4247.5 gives 0.96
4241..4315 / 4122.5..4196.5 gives 0.96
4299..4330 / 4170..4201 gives 0.89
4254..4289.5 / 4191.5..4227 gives 0.95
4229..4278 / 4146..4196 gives 0.94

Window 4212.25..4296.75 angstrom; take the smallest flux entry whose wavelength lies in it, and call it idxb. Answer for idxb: 20.2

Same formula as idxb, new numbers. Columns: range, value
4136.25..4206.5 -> 21.9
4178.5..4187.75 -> 23.3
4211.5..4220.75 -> 22.5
